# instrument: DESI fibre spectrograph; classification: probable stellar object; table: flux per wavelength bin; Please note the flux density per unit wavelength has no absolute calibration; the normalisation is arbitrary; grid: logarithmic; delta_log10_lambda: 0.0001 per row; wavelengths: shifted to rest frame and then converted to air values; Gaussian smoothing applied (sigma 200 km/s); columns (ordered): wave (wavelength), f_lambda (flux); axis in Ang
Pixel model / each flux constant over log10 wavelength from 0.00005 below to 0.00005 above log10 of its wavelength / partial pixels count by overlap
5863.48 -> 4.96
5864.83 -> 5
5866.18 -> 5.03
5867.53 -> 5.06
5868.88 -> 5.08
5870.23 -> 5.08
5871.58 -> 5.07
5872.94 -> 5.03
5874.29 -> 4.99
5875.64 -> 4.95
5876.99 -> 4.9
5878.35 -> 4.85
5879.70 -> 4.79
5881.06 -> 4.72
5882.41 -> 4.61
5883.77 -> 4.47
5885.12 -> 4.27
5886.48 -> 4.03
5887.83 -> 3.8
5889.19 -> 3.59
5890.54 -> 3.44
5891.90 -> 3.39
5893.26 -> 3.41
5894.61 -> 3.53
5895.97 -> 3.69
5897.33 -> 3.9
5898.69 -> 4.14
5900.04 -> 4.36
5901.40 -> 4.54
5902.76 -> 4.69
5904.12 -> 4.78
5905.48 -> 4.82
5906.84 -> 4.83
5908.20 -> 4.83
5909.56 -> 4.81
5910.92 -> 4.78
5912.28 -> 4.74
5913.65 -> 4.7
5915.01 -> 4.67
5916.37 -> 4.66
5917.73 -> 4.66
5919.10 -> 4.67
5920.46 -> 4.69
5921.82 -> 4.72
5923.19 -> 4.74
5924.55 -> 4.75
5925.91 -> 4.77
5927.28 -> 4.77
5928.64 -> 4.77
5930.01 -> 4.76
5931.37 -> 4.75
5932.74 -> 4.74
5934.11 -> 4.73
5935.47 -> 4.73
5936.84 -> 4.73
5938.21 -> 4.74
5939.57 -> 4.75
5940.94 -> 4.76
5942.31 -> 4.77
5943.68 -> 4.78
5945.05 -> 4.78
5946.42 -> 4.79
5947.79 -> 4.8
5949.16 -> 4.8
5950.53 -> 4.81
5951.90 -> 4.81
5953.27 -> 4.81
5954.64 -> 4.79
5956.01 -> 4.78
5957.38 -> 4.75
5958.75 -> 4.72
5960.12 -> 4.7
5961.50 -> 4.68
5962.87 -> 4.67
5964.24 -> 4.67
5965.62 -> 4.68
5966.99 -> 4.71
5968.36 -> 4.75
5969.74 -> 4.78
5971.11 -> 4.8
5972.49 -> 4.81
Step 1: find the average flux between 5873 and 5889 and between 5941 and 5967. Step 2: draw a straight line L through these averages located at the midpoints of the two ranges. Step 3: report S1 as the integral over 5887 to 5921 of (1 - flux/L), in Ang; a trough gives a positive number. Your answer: 2.2 Ang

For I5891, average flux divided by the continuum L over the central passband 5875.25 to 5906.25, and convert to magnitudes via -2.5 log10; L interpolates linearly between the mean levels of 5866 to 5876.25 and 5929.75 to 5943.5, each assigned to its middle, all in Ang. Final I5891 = 0.17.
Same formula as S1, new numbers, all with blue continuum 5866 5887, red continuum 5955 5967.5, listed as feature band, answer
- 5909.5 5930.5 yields 0.1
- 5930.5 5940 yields 0.0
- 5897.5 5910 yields 0.4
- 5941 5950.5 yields -0.1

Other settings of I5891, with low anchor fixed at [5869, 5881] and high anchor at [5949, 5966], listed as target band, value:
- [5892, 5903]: 0.23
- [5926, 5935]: 0.01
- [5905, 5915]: 0.02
